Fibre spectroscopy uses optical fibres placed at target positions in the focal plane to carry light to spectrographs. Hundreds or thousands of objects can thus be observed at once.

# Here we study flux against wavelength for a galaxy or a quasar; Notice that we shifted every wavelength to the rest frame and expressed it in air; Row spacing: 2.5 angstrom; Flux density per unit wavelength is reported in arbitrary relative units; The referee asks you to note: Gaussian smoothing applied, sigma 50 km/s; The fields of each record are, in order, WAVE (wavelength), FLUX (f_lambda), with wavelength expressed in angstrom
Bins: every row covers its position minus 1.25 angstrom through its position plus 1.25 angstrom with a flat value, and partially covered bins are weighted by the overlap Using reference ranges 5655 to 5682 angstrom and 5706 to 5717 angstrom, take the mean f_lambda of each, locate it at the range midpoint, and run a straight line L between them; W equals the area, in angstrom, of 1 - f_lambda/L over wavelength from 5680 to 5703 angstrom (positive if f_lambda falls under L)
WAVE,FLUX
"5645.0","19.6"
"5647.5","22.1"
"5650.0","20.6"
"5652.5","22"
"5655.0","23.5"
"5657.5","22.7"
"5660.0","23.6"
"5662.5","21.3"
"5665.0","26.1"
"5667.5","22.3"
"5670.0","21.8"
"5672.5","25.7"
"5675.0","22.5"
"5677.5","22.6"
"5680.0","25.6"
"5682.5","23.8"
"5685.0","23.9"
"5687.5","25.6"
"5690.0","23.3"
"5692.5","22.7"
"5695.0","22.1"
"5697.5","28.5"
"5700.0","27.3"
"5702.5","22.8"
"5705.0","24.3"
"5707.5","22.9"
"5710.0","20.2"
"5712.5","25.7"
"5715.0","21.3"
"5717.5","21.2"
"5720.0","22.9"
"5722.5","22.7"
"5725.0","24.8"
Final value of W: -1.6 angstrom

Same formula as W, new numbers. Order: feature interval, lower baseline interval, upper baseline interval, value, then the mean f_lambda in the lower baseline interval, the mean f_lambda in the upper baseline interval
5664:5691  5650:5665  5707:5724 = -1.5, 22.7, 22.4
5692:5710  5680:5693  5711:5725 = -0.5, 24.1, 22.9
